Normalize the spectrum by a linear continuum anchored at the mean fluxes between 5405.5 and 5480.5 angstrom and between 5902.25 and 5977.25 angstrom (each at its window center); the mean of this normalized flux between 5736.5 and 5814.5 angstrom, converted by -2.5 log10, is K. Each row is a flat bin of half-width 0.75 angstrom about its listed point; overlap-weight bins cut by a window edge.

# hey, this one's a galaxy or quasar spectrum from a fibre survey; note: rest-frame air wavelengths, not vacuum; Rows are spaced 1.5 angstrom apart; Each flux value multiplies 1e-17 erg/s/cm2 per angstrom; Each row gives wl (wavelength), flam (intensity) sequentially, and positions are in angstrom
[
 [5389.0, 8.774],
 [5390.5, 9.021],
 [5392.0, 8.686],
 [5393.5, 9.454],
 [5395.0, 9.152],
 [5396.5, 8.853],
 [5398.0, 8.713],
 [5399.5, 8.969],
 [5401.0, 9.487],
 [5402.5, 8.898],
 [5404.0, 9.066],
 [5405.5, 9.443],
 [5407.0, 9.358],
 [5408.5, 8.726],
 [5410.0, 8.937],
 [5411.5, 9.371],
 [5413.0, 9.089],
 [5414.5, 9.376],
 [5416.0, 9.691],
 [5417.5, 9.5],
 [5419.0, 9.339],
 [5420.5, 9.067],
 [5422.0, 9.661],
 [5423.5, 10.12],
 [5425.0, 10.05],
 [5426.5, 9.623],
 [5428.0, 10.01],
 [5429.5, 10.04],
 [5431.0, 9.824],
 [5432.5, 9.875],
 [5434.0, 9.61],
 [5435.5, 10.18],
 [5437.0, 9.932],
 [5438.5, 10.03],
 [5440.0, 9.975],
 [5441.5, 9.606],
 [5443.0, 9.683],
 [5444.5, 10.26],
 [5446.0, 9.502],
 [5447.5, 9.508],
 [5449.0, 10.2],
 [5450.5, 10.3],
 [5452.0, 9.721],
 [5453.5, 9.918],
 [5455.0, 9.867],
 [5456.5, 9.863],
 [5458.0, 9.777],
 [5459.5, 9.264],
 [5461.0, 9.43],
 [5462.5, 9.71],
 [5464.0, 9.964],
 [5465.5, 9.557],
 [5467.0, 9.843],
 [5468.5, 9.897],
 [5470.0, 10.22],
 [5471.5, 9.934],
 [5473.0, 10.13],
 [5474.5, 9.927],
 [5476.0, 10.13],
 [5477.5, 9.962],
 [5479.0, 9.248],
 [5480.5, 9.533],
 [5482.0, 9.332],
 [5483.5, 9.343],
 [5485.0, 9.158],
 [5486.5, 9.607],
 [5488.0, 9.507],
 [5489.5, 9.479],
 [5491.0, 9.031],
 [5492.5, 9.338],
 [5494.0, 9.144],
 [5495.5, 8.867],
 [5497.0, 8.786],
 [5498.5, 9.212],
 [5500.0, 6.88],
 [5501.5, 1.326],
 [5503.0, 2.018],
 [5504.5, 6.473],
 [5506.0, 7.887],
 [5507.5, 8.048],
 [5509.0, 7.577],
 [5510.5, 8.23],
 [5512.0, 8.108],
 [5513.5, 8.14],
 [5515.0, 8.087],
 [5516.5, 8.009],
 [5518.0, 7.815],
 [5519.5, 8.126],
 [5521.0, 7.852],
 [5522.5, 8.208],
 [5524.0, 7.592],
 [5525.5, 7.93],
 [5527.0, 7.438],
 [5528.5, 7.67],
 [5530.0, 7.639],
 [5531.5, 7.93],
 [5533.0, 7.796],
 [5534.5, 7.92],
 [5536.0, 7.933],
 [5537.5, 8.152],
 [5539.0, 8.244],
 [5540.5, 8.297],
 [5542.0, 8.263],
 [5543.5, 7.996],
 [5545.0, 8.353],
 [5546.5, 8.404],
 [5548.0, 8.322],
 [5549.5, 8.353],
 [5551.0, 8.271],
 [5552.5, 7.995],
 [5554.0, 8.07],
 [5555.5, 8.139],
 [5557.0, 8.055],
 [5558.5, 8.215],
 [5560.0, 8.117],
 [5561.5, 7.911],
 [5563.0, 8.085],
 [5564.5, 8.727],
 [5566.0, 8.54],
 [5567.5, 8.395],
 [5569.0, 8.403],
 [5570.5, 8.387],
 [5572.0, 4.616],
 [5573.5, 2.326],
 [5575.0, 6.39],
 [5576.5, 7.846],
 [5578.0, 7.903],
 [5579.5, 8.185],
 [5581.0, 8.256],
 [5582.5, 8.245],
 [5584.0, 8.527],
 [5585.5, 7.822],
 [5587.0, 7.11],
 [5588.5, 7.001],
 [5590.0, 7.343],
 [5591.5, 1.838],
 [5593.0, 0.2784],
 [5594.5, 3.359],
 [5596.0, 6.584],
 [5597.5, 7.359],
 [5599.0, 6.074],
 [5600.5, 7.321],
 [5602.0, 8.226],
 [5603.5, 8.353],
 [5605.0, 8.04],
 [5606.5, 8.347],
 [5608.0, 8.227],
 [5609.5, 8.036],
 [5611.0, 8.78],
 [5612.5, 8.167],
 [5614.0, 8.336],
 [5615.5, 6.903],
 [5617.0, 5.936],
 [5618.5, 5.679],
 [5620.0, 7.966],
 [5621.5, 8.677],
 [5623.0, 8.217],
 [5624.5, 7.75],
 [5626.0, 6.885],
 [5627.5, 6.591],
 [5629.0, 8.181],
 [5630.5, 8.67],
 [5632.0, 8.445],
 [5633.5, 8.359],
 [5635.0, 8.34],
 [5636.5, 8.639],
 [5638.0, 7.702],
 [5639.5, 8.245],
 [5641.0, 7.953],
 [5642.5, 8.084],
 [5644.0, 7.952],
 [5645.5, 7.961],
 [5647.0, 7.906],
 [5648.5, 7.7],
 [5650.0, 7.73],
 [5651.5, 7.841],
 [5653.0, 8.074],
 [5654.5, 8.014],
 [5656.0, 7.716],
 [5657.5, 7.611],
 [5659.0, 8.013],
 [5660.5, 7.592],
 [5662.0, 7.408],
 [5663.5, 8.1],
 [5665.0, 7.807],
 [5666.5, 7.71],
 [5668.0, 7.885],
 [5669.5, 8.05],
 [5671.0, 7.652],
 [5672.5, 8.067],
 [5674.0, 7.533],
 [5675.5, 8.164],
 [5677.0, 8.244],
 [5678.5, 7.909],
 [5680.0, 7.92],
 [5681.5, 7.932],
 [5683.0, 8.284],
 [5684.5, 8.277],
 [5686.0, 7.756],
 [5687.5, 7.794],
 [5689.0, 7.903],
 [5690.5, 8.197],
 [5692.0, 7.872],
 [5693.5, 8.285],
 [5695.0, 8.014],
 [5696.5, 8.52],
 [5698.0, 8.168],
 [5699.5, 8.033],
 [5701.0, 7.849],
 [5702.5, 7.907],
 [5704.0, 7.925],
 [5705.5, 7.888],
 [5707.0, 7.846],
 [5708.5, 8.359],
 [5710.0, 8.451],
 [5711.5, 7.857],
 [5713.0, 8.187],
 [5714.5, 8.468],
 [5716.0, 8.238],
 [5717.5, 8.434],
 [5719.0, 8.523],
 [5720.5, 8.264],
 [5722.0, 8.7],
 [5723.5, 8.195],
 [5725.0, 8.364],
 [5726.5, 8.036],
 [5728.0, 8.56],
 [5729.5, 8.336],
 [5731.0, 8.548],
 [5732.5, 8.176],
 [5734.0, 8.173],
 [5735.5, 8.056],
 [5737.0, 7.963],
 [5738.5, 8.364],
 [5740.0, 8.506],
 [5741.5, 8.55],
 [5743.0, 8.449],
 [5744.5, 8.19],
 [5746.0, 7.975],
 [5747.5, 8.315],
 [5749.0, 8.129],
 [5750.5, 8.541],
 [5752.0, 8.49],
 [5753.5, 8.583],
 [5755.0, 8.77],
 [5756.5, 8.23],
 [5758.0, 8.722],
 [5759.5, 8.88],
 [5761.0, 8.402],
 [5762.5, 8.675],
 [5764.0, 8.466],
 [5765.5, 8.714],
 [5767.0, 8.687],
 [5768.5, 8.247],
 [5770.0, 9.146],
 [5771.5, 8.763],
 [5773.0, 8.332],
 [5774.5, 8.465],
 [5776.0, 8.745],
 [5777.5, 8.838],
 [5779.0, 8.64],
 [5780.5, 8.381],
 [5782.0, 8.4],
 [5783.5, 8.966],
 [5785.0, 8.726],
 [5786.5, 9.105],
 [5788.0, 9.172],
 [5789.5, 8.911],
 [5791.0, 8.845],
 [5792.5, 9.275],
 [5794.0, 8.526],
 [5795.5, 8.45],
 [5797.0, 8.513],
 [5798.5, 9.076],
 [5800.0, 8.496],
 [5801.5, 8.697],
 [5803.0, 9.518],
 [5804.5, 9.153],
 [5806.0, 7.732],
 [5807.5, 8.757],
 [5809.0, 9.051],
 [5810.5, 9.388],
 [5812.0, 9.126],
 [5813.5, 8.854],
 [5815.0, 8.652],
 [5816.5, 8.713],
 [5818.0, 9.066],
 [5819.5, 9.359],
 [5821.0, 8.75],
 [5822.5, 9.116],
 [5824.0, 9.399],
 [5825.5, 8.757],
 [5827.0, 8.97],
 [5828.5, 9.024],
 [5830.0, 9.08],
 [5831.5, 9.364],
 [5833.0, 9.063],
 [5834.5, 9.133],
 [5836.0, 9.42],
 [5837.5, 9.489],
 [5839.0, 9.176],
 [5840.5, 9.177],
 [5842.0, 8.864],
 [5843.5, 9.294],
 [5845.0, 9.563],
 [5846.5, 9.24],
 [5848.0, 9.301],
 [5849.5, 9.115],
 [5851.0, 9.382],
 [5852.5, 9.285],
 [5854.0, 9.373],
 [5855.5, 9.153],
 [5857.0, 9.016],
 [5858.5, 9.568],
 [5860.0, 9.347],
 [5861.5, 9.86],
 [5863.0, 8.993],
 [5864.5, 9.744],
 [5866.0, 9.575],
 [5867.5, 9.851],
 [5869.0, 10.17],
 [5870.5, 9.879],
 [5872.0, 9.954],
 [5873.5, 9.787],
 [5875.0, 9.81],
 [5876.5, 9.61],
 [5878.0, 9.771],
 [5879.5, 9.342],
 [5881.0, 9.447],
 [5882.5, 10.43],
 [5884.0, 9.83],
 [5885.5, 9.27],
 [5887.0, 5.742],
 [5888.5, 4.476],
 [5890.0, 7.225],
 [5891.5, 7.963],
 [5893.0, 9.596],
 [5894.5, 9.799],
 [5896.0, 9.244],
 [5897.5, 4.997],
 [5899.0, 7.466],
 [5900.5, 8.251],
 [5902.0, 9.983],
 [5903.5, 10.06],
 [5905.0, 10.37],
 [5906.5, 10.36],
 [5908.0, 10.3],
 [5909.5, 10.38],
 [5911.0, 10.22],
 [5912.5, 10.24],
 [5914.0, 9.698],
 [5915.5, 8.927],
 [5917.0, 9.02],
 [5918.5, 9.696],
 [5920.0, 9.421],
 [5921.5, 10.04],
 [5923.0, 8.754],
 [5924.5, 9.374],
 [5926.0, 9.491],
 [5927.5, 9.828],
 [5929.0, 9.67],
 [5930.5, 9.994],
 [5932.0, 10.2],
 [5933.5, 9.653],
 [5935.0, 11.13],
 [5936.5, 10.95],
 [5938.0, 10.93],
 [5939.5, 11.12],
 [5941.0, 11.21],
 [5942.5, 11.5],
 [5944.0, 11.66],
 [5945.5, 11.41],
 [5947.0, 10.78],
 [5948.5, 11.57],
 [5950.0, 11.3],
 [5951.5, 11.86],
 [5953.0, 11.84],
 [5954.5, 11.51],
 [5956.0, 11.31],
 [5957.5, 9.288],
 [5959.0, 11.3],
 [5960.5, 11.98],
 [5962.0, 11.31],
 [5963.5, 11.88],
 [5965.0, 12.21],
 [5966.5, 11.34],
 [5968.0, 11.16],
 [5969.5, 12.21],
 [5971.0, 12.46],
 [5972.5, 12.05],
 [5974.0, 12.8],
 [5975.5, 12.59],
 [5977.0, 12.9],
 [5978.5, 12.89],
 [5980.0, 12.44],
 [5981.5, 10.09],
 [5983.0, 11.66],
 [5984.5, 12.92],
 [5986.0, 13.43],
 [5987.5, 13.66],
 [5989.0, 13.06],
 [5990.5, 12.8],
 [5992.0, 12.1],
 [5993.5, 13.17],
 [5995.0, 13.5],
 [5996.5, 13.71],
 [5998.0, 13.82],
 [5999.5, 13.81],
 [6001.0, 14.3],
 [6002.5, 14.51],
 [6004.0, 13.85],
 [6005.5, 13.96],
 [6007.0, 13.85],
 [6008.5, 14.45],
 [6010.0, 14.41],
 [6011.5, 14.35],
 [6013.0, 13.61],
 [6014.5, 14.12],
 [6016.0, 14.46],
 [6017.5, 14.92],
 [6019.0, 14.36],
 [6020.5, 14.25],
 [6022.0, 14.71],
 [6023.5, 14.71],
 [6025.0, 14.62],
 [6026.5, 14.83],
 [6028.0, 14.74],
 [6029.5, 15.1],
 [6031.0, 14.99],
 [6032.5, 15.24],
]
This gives 0.20 mag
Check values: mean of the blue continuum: 9.73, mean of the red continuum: 10.8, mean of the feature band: 8.65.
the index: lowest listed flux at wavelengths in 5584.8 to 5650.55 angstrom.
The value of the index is 0.2784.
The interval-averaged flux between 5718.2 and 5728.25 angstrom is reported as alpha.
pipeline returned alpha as 8.37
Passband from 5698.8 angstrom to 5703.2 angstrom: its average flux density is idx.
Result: 7.93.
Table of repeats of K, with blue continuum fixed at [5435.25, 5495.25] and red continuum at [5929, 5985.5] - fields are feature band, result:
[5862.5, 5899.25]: 0.25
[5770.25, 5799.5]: 0.24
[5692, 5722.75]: 0.28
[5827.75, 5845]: 0.20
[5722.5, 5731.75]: 0.26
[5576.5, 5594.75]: 0.49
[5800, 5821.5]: 0.23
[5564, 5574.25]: 0.39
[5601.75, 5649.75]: 0.29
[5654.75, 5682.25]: 0.31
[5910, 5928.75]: 0.18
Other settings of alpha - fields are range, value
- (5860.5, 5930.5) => 9.27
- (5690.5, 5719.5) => 8.15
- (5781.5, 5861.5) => 9.05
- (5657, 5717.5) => 8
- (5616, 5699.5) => 7.89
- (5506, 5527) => 7.96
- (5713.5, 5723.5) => 8.41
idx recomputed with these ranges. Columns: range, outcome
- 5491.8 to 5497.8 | 9.03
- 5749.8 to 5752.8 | 8.52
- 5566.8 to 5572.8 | 7.4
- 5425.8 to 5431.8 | 9.88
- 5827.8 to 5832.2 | 9.16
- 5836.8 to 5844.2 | 9.2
